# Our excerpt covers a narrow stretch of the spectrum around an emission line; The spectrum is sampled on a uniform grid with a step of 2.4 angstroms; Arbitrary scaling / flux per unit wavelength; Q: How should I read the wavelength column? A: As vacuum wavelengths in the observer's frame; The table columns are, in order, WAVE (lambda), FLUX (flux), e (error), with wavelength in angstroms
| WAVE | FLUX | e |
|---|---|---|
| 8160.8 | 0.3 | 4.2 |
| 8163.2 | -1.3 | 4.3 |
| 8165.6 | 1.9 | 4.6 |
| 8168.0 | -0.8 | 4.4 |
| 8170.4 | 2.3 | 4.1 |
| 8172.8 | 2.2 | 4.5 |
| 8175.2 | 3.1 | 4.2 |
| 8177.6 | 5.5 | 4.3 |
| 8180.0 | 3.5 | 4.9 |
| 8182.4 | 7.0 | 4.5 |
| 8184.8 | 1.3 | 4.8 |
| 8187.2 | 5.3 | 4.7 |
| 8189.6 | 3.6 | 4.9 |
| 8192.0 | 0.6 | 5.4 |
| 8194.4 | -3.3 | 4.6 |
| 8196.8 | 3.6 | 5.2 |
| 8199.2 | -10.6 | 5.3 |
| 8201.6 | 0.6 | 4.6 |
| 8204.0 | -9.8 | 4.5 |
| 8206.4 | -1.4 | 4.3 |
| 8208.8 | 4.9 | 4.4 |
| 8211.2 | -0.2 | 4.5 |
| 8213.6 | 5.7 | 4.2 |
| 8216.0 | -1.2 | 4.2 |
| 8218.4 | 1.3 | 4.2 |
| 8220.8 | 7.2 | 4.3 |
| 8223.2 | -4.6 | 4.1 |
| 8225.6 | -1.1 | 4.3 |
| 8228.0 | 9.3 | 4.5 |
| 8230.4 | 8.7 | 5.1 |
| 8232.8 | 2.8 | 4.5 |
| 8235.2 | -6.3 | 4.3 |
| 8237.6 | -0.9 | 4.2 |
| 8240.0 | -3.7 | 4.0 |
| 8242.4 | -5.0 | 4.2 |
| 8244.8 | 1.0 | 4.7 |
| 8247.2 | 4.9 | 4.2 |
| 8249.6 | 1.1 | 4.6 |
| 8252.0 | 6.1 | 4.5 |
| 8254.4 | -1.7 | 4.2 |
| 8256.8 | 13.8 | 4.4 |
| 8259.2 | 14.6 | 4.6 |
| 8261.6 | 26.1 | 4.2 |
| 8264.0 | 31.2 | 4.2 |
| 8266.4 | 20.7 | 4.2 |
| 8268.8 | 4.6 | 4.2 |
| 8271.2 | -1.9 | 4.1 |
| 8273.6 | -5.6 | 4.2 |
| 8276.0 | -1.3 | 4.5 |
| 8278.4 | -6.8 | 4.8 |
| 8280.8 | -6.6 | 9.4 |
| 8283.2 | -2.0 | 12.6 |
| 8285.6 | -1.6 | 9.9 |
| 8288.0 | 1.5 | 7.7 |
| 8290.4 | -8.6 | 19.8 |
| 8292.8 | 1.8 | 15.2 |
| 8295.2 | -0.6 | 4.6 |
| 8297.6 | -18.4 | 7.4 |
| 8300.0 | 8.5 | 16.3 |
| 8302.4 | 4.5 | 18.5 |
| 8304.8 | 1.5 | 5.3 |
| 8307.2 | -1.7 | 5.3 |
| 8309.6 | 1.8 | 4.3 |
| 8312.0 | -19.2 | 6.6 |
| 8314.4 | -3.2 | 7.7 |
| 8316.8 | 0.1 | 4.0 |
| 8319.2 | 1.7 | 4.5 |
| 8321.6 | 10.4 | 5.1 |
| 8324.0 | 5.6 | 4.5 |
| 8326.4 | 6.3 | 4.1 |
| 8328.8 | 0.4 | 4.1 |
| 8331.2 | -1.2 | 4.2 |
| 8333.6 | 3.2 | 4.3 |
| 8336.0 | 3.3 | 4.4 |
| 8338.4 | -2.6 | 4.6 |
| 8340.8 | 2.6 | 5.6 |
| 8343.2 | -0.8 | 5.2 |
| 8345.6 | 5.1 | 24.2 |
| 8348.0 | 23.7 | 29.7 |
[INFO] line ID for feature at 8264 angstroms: [O II] 3727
